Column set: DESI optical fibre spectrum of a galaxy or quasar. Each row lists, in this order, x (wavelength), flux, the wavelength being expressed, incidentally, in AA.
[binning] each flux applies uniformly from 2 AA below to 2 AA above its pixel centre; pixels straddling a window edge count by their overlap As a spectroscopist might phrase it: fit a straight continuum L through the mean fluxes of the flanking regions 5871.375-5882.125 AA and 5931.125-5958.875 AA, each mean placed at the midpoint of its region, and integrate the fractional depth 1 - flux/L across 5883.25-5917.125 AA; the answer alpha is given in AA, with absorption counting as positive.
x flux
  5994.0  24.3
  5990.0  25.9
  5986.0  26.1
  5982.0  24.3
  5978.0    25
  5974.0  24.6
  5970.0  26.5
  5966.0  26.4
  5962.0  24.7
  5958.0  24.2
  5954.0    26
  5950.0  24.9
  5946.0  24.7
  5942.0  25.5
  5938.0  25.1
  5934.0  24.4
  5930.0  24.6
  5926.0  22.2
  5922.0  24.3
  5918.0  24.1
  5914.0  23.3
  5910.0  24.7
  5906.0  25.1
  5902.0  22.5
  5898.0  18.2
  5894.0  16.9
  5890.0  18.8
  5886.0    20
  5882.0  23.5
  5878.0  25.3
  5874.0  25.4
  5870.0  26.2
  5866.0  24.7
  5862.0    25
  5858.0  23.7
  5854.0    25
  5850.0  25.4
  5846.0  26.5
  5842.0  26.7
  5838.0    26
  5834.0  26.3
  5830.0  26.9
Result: 4.99 AA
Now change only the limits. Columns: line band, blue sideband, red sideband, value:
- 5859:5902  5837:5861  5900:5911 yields 4.0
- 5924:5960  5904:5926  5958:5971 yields 0.4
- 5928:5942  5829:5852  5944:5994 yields 0.4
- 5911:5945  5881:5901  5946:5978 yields -2.7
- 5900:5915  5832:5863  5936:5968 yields 0.8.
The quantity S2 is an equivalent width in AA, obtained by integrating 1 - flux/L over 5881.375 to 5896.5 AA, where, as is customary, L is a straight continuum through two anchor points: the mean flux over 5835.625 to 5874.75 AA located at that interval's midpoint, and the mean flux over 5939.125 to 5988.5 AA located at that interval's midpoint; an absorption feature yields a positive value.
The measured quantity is 3.6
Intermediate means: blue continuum 25.5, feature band 19.4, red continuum 25.2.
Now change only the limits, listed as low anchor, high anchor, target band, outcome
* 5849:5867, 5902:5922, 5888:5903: 3.35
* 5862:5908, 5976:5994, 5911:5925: -0.25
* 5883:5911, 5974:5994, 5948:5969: -1.24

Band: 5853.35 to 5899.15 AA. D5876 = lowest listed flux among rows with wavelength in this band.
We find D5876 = 16.9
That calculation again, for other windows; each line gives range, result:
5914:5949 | 22.2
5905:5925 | 23.3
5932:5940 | 24.4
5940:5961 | 24.2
